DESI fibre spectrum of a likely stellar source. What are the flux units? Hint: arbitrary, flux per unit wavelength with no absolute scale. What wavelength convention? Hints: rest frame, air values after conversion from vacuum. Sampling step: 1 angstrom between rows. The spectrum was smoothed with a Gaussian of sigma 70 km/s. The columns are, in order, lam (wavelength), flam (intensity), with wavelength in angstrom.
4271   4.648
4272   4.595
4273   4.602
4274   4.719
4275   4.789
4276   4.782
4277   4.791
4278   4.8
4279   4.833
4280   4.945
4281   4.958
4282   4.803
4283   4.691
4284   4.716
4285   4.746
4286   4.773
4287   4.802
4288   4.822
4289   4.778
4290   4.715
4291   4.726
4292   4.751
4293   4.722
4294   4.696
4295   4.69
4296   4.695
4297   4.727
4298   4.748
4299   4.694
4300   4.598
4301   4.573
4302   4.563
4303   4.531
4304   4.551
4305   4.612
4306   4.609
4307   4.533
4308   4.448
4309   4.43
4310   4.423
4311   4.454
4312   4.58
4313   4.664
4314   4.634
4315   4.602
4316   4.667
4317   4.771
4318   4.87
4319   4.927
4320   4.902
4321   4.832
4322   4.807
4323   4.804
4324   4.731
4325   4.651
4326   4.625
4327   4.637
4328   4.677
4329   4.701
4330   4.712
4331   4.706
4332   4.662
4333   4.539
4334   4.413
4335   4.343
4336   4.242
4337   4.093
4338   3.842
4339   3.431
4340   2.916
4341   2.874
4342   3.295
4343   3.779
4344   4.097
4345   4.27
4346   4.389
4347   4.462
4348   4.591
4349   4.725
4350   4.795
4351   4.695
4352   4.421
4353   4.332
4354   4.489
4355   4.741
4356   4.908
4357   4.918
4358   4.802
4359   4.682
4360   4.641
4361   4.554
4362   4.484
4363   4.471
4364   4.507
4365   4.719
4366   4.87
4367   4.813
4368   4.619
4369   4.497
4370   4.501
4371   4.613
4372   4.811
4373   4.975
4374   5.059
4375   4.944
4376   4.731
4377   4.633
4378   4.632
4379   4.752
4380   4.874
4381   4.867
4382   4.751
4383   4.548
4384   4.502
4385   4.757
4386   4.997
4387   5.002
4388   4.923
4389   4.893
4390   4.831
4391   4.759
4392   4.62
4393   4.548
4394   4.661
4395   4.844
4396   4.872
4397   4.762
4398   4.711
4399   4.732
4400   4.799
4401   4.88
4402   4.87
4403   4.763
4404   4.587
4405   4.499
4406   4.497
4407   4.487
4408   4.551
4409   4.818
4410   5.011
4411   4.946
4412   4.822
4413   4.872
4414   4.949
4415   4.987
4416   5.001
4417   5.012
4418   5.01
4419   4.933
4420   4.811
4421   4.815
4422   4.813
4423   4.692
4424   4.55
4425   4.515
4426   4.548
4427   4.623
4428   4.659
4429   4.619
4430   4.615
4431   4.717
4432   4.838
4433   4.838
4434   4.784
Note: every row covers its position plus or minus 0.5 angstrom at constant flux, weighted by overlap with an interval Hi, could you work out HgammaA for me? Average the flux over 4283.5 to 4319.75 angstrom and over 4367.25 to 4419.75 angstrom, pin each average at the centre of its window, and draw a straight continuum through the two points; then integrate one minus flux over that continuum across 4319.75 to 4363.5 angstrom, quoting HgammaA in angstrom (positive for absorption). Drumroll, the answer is 2.71 angstrom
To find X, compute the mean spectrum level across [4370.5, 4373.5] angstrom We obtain 4.8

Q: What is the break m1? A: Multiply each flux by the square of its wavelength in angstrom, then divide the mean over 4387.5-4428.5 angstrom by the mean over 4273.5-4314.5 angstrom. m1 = 1.1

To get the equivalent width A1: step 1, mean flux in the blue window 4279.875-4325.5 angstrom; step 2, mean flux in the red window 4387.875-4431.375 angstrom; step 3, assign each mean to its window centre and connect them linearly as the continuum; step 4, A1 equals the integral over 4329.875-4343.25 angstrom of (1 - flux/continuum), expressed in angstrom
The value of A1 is 2.10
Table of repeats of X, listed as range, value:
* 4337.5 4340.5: 3.4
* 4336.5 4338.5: 3.97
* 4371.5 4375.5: 4.95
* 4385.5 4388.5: 4.97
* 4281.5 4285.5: 4.74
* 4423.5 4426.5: 4.54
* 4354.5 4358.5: 4.84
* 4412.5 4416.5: 4.95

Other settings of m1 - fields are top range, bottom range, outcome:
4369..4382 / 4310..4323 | 1.04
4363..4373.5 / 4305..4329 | 1.03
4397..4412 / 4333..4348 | 1.24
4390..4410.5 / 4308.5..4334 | 1.05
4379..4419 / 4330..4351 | 1.19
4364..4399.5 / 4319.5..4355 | 1.11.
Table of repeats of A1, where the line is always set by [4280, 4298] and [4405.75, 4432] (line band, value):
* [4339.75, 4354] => 1.8 angstrom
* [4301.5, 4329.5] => 0.6 angstrom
